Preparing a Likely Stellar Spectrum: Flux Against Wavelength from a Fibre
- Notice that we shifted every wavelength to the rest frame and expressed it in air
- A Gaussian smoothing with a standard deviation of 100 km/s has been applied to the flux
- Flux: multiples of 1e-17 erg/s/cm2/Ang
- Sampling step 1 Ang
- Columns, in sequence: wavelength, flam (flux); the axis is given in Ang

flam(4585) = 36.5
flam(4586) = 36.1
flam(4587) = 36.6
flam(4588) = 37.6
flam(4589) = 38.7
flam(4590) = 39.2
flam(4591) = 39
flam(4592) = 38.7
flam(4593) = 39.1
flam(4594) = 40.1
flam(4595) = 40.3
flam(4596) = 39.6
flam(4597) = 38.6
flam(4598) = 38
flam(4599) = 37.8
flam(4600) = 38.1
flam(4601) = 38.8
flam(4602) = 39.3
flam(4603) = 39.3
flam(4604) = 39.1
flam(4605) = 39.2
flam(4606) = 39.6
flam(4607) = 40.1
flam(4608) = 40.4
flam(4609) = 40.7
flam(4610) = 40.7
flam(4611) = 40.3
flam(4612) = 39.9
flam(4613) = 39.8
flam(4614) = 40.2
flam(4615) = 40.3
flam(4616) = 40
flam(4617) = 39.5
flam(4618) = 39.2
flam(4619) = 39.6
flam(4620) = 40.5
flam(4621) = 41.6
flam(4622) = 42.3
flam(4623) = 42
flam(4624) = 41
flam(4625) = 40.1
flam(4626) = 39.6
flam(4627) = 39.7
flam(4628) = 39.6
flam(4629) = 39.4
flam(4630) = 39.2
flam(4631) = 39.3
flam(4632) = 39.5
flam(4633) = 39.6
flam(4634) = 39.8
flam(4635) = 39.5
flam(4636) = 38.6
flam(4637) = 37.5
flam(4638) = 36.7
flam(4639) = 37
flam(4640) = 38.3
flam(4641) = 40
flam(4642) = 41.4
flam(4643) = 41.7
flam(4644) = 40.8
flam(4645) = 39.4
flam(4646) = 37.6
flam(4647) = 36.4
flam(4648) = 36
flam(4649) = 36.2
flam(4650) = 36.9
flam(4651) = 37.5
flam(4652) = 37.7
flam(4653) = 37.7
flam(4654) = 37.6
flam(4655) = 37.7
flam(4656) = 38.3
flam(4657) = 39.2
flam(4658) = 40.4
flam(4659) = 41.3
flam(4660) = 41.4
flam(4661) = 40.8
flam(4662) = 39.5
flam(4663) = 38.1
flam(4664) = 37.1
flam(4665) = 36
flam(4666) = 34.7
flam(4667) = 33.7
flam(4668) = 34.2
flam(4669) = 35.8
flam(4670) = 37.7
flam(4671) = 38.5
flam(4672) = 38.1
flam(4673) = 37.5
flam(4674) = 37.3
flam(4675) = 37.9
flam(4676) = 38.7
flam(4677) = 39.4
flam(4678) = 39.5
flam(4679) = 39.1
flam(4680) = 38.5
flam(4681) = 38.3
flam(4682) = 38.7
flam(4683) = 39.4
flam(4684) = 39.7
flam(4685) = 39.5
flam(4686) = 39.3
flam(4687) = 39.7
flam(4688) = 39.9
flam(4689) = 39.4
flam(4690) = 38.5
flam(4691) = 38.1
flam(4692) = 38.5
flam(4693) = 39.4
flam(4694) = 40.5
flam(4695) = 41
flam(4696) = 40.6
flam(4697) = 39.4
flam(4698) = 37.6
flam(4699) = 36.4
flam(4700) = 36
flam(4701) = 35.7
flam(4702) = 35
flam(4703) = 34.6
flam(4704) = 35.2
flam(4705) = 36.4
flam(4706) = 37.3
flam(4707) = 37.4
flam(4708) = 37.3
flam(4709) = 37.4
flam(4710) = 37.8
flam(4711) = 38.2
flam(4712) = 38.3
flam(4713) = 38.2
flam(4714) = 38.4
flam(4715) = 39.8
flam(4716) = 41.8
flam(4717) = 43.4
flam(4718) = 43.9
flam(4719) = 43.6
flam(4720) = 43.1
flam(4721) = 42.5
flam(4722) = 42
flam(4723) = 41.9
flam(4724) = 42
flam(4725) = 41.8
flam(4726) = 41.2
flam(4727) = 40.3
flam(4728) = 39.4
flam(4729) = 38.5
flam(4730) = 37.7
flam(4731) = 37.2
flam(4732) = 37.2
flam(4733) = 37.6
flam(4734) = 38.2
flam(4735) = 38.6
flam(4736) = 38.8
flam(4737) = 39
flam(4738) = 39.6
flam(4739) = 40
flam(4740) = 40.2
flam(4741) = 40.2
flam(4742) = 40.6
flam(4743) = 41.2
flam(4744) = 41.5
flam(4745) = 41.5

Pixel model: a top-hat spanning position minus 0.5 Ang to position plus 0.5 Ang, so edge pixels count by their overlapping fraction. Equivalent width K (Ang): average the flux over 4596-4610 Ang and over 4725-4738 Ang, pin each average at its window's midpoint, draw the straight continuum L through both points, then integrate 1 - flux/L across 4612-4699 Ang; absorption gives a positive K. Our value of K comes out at 0.4 Ang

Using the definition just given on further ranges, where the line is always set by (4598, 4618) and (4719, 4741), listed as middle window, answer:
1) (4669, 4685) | 0.5 Ang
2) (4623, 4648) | 0.3 Ang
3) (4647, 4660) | 0.5 Ang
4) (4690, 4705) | 0.8 Ang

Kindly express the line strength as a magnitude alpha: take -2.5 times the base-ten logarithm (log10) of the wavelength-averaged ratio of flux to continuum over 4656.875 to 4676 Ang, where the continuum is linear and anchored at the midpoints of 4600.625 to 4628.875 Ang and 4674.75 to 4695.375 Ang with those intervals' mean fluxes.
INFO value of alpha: 0.04 mag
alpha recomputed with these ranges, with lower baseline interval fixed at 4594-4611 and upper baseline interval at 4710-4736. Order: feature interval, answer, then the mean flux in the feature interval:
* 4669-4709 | 0.05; 38.2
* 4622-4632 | -0.01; 40.1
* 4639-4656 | 0.04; 38.3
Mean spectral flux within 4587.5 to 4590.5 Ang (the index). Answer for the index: 38.5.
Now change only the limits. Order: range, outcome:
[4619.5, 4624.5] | 41.5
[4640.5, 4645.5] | 40.7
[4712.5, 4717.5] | 40.3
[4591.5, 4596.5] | 39.6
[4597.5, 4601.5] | 38.2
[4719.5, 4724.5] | 42.3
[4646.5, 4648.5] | 36.2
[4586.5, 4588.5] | 37.1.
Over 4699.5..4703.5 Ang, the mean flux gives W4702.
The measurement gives 35.3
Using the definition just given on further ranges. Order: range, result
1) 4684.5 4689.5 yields 39.6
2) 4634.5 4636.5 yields 39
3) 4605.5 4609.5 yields 40.2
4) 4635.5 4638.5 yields 37.6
